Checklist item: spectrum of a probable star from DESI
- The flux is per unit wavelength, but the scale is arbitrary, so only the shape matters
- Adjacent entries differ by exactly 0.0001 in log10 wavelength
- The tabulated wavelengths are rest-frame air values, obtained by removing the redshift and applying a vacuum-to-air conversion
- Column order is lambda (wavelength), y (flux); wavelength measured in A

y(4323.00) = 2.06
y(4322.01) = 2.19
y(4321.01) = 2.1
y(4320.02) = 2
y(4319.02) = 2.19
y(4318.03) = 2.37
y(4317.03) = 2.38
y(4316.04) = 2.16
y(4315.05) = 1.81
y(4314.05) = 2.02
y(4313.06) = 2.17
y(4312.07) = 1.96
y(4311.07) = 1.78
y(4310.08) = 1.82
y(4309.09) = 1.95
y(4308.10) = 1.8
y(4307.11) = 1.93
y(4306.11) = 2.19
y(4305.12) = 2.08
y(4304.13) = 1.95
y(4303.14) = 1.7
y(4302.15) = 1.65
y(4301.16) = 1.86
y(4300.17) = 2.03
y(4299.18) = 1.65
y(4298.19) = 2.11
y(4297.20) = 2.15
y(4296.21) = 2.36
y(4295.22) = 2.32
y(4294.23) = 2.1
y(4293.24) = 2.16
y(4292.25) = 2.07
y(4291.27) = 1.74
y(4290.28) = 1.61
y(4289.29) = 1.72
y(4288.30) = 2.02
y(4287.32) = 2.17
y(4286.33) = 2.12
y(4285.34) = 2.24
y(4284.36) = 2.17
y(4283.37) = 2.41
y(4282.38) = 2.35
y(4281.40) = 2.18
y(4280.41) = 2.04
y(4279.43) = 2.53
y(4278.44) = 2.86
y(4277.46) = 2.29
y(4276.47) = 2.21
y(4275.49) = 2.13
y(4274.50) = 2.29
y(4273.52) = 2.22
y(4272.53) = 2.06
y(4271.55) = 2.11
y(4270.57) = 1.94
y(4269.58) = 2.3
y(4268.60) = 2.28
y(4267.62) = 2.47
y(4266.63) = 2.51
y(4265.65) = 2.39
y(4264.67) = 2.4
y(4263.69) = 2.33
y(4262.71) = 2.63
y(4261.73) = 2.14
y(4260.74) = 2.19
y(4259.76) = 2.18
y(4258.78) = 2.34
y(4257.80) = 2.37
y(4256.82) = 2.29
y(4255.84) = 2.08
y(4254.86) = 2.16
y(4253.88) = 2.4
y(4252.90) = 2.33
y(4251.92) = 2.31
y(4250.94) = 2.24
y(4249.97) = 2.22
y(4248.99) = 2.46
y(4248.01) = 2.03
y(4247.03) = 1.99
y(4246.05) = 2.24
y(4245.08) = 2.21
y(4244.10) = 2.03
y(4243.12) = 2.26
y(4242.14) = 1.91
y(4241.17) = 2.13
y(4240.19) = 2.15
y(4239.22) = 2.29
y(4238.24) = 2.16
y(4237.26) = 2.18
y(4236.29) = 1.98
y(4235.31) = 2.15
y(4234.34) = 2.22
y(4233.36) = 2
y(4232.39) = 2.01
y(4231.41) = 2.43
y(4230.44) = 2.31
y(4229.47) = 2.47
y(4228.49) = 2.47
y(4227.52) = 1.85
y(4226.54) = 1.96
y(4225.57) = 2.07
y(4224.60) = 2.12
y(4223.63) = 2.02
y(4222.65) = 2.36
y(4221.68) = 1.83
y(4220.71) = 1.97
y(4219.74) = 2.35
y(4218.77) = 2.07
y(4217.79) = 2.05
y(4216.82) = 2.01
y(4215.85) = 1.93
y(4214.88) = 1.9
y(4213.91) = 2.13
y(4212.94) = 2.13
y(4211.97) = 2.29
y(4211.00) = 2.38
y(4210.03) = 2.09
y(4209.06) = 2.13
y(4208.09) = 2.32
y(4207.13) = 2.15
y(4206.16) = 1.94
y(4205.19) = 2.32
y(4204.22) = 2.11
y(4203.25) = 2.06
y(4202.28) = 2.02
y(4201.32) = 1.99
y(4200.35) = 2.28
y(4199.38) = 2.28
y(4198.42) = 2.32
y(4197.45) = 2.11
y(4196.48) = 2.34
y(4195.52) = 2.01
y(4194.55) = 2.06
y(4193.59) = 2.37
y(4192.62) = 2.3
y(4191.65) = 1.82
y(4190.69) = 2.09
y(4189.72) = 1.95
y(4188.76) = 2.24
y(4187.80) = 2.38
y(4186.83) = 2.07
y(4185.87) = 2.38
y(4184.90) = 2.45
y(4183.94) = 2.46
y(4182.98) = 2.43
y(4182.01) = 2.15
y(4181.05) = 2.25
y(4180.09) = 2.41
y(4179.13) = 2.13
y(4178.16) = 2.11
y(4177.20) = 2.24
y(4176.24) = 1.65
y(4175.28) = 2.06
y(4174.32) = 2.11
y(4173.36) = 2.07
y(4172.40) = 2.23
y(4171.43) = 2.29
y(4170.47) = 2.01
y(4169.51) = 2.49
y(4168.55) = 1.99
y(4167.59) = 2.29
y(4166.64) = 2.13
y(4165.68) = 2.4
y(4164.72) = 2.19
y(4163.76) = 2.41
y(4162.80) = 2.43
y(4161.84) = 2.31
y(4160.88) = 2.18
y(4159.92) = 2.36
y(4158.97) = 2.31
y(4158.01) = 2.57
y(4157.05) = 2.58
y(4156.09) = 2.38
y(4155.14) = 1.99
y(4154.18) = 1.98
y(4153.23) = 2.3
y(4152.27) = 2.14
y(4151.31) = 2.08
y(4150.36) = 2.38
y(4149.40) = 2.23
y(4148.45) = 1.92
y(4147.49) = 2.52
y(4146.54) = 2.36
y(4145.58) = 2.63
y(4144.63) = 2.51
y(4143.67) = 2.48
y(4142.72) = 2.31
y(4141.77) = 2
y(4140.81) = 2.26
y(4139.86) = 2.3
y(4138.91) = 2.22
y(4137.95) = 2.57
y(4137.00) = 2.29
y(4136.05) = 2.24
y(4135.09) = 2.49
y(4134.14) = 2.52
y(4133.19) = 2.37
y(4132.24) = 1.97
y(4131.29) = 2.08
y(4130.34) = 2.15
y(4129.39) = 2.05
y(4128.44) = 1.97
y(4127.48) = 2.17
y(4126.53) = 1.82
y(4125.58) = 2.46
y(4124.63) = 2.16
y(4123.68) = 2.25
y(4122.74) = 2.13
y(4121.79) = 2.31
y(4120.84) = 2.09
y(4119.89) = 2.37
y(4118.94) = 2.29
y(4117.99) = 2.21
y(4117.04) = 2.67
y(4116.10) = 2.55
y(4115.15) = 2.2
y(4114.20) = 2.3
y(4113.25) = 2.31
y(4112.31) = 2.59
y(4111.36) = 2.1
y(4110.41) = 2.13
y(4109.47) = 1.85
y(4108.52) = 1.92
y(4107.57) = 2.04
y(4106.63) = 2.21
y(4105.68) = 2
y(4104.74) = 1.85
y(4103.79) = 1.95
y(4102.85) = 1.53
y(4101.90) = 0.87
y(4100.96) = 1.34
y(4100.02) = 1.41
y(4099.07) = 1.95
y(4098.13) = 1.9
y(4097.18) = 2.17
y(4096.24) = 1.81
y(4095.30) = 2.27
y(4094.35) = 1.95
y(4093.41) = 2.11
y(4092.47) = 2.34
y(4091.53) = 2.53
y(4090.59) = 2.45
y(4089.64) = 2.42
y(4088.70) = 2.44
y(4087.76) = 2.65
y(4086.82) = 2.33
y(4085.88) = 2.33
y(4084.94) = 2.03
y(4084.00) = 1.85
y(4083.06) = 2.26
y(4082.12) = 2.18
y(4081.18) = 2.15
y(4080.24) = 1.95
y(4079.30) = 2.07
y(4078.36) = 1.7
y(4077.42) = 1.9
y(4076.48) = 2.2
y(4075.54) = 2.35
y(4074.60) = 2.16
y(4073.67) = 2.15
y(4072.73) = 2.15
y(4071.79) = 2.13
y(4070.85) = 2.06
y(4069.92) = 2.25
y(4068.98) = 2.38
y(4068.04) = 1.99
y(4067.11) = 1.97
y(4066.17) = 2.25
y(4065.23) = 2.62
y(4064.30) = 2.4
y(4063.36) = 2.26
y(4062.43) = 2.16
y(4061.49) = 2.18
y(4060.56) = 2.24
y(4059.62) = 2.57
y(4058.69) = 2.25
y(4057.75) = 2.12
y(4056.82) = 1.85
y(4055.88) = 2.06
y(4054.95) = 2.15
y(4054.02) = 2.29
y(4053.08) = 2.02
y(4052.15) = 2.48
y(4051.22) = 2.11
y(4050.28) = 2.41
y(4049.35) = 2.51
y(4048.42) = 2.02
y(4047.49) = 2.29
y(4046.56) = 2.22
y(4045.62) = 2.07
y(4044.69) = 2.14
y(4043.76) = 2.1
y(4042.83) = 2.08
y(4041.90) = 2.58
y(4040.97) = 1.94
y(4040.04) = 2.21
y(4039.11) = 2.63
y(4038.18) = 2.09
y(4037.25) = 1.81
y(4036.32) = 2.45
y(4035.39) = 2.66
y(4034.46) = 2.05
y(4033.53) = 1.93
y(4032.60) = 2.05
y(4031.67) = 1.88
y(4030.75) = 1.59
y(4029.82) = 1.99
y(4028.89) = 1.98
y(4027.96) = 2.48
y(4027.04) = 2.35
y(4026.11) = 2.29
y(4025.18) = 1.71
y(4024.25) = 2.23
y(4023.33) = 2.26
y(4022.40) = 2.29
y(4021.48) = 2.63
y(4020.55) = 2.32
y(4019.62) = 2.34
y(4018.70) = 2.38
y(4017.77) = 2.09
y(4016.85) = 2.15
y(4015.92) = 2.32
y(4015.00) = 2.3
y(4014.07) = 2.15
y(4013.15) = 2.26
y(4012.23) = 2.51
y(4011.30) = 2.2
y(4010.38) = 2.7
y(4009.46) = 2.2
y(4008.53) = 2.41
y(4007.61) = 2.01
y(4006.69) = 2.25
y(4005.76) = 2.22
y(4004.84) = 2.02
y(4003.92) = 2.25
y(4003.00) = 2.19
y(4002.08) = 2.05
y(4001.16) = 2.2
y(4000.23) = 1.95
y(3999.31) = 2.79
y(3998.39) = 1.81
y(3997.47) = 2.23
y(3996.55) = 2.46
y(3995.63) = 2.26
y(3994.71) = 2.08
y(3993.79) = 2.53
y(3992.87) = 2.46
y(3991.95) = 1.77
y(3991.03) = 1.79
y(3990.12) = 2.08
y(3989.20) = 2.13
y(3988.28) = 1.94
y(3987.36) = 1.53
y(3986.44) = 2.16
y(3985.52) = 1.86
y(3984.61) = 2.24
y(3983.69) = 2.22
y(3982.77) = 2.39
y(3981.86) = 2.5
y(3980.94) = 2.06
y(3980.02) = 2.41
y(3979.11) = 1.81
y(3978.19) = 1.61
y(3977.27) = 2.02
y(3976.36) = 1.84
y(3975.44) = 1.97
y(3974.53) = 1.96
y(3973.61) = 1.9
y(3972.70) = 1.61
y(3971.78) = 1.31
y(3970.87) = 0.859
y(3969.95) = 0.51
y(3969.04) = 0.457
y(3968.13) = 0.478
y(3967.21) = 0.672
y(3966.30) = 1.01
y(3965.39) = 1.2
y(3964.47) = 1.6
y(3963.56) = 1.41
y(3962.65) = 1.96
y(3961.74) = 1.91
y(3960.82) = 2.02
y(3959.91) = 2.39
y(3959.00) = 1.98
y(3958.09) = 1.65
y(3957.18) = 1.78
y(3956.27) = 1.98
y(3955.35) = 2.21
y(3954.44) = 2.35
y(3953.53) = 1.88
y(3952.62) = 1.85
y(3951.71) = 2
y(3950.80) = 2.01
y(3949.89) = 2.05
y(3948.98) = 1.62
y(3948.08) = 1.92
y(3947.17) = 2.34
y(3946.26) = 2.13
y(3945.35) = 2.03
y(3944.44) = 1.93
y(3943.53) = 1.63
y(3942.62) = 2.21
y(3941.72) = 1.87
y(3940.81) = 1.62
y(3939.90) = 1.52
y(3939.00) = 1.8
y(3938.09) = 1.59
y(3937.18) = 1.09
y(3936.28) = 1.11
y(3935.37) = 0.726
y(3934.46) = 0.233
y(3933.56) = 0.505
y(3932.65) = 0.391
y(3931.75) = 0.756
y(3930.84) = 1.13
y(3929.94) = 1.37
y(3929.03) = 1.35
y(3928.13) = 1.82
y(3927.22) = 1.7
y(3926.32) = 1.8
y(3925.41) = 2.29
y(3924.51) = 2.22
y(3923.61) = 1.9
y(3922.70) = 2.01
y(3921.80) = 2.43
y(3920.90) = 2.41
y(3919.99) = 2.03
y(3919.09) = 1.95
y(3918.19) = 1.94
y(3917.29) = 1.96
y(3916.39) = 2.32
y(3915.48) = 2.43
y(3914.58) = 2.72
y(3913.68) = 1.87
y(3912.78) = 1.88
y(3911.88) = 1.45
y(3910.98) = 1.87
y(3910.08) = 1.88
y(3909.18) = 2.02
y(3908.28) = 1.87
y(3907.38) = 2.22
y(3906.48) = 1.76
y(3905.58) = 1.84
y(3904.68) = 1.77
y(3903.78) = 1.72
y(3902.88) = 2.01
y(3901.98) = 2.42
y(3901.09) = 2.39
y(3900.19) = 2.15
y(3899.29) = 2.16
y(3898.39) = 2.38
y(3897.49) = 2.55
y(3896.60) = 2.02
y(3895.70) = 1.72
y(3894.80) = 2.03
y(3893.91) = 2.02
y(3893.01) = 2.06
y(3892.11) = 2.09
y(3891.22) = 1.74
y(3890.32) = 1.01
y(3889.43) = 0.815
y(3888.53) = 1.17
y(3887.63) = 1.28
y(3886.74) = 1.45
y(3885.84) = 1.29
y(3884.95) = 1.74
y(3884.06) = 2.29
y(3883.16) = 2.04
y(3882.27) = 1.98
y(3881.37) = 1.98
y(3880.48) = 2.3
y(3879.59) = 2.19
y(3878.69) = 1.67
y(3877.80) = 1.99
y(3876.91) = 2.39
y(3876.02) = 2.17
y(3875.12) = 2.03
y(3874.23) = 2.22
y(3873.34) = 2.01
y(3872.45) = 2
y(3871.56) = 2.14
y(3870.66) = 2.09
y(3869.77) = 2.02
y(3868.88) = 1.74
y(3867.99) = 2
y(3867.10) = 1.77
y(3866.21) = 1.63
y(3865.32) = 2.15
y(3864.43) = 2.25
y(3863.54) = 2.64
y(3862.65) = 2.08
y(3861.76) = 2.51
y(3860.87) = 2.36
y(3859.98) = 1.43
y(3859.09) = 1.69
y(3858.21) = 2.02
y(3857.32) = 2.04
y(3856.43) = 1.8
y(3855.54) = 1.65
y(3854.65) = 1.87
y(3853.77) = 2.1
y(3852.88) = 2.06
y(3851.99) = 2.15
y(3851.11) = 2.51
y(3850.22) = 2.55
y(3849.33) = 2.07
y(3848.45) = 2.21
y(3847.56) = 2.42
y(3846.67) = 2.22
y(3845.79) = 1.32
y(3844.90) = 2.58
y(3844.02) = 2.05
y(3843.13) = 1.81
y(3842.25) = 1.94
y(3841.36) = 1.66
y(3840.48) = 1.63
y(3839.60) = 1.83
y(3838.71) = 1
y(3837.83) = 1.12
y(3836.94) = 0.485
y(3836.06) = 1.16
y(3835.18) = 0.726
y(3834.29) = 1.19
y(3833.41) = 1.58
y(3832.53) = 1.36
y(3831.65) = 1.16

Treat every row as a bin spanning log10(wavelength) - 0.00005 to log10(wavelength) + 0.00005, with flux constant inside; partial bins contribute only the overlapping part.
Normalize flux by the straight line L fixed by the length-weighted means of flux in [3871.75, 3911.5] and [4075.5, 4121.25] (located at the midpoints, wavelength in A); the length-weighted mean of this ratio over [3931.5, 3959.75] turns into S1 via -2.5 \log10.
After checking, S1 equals 0.19 mag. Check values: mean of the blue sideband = 1.93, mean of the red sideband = 2.1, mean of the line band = 1.65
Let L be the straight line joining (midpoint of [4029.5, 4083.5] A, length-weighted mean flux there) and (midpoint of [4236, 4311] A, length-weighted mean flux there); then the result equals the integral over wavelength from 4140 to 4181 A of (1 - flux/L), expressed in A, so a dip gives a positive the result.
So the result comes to -1.7 A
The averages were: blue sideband 2.17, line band 2.25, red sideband 2.15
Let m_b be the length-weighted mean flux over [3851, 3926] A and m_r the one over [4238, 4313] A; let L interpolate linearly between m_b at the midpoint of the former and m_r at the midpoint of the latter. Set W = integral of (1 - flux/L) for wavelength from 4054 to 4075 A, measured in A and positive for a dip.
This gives -1.4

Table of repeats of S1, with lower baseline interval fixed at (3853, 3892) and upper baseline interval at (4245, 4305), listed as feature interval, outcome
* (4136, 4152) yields -0.110 mag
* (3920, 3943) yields 0.266 mag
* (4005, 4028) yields -0.139 mag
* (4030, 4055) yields -0.080 mag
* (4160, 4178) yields -0.045 mag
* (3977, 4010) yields -0.080 mag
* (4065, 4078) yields -0.067 mag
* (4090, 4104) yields 0.081 mag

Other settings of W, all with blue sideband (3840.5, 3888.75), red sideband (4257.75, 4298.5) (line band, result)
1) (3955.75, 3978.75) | 5.88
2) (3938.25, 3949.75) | 0.88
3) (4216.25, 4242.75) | 0.74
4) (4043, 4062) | -0.96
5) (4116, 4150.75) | -2.20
